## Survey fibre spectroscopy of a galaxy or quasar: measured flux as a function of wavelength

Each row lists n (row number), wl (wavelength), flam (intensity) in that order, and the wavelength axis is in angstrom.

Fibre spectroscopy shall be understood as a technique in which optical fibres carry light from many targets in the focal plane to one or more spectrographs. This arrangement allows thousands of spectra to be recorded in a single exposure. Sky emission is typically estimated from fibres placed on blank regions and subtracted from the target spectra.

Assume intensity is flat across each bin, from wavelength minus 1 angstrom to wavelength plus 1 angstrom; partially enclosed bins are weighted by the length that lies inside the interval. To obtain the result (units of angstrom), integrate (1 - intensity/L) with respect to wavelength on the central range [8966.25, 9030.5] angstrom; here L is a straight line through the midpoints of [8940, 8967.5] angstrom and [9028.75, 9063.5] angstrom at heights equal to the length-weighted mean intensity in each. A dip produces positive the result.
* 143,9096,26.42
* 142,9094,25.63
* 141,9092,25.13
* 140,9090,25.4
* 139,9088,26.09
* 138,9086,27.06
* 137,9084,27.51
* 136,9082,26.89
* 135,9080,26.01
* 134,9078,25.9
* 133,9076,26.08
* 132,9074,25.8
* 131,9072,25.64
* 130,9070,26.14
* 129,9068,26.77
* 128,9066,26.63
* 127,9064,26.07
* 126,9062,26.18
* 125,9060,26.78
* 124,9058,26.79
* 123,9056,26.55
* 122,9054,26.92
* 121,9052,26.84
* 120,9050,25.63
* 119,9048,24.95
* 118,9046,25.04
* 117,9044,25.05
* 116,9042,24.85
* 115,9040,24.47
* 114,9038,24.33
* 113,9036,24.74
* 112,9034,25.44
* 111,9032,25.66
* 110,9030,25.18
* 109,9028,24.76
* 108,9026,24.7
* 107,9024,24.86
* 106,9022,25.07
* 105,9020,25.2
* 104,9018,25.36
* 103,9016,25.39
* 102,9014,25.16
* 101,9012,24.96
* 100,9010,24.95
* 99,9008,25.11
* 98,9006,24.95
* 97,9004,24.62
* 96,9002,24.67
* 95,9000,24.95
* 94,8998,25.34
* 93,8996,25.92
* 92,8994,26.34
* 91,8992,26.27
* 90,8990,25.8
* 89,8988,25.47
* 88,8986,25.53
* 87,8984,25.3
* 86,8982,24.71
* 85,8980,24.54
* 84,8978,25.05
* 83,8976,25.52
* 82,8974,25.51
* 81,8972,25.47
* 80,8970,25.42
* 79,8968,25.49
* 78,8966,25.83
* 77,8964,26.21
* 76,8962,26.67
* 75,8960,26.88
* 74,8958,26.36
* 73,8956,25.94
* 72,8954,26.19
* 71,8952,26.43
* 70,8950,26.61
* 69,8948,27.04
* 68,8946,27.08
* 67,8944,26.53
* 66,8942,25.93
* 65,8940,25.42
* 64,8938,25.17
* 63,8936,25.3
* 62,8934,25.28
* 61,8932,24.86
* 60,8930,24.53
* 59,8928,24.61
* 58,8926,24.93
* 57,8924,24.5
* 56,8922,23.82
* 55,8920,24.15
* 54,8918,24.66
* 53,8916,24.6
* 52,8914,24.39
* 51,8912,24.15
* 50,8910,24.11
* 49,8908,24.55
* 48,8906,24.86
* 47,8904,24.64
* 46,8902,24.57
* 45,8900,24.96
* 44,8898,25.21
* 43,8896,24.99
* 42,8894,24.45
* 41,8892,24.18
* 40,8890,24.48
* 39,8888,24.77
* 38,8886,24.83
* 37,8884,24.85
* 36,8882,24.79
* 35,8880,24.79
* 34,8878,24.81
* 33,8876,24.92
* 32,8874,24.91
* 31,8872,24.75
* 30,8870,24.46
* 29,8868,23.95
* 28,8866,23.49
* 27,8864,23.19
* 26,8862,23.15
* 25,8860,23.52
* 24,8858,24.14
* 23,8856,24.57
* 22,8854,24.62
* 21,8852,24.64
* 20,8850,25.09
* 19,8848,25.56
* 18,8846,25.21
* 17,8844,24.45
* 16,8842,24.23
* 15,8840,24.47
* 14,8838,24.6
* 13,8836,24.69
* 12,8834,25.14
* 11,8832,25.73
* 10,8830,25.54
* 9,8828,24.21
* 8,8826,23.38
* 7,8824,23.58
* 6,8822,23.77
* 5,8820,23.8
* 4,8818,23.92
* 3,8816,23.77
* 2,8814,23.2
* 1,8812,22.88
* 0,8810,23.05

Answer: 1.9 angstrom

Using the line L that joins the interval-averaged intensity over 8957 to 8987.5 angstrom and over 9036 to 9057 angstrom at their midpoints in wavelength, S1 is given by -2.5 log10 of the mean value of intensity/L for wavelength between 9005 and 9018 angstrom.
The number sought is 0.018 mag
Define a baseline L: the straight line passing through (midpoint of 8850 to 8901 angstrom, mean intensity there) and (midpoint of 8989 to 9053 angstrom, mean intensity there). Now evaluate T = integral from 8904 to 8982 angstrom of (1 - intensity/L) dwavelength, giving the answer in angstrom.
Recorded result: -1.74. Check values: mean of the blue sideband 24.5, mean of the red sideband 25.2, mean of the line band 25.4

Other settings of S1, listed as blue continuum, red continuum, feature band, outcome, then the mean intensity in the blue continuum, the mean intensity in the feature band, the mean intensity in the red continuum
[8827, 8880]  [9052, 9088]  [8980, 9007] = 0.018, 24.5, 25.3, 26.5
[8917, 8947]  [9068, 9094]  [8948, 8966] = -0.047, 25.1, 26.4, 26.1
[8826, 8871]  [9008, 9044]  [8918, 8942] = -0.005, 24.5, 24.8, 25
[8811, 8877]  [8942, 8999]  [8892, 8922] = 0.024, 24.3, 24.6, 25.9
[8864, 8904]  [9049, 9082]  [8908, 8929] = 0.023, 24.6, 24.4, 26.3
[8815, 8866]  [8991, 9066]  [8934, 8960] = -0.051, 24.3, 26.2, 25.4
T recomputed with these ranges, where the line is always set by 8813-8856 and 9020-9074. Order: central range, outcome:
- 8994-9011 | 0.2 angstrom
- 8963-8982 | -0.2 angstrom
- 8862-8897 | 0.3 angstrom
